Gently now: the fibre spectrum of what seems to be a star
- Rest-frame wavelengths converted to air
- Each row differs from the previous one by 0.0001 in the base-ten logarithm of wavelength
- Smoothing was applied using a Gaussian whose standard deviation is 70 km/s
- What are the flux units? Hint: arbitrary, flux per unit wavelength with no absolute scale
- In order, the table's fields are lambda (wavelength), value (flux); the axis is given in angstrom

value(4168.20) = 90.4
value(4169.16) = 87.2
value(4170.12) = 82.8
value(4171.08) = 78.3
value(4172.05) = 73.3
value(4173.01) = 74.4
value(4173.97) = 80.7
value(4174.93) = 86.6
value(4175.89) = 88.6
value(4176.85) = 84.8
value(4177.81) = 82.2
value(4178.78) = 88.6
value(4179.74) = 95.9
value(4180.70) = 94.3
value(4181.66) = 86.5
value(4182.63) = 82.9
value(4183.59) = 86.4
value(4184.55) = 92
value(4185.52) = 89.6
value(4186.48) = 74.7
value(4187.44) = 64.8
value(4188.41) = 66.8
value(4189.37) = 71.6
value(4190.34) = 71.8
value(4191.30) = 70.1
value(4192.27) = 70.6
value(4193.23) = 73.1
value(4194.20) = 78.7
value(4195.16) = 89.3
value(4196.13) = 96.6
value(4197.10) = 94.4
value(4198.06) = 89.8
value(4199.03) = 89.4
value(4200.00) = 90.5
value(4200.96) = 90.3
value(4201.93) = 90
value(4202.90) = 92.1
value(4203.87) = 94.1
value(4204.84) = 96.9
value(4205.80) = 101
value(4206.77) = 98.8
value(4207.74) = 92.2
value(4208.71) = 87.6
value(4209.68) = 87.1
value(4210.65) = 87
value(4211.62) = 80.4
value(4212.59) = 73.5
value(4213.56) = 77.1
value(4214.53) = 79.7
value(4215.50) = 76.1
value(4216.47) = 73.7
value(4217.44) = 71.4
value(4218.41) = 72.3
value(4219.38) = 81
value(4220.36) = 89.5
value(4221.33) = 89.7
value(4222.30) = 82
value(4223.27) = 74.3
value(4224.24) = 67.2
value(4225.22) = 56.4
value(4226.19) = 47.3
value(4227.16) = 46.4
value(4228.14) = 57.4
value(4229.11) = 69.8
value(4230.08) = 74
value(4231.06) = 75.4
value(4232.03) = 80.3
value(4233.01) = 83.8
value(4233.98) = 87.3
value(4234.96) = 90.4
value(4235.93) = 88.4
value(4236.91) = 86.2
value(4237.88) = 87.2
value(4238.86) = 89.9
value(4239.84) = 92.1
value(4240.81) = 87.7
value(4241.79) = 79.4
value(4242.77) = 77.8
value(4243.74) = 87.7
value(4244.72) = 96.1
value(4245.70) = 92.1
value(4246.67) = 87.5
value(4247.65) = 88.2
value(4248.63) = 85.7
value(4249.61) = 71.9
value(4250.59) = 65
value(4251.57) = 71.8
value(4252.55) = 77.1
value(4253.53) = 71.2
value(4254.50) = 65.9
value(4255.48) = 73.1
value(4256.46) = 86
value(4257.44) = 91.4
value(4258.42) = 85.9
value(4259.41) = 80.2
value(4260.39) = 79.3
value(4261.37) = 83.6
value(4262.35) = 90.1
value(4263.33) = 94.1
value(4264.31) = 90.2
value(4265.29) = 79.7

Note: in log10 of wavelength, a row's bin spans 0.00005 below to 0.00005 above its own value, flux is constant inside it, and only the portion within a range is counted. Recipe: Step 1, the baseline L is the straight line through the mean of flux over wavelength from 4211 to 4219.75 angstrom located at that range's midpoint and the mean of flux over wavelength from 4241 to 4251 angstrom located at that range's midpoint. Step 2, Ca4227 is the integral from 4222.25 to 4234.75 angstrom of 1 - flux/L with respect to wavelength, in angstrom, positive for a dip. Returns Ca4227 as 1.58 angstrom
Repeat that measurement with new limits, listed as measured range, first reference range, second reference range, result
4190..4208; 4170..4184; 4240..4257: -1.0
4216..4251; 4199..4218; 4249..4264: 1.6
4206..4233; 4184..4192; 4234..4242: 2.2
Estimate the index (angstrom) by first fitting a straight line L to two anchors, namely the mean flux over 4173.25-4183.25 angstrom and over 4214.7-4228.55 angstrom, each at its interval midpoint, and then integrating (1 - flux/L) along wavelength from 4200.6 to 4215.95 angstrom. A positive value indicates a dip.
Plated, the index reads -2.45 angstrom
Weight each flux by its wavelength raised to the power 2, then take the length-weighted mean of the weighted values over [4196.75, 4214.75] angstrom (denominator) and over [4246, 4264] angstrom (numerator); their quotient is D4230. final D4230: 0.93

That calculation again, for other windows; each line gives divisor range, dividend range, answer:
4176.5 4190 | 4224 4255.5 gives 0.96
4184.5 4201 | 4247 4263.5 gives 1.02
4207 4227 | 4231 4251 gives 1.12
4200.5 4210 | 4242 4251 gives 0.92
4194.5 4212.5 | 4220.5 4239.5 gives 0.84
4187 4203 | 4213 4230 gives 0.89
